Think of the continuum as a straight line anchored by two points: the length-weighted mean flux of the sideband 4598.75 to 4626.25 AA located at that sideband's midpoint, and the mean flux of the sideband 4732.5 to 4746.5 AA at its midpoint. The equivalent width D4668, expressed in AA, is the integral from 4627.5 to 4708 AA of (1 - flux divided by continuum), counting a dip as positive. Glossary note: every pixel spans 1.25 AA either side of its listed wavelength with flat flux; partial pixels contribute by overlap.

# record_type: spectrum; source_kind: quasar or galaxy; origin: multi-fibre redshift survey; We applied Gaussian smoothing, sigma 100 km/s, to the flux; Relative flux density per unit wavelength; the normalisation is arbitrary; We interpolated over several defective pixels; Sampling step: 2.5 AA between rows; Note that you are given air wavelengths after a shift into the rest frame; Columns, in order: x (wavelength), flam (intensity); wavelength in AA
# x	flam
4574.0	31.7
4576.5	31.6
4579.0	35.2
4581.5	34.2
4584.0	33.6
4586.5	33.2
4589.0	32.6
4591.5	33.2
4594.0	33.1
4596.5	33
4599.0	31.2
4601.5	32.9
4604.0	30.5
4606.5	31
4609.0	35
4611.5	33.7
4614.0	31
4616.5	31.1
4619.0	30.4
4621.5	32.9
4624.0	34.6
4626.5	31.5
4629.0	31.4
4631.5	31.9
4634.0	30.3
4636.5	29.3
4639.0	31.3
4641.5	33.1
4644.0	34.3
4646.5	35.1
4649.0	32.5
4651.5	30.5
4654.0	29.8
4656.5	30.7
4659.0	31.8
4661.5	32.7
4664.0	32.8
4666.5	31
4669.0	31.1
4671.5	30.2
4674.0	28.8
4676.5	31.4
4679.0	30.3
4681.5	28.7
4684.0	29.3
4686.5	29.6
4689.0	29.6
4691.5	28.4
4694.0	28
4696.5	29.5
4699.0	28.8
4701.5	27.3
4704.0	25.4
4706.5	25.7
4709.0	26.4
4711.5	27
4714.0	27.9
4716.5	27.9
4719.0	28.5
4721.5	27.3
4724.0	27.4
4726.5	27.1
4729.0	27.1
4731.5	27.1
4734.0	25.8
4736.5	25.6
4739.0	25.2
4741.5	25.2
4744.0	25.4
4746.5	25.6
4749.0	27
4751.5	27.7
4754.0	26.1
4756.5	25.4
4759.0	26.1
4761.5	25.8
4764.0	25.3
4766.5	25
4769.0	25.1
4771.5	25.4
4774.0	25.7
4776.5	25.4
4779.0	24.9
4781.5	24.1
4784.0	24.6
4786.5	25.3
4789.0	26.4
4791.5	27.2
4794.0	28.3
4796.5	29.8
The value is -2.8 AA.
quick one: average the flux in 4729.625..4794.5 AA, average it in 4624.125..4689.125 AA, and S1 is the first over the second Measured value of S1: 0.83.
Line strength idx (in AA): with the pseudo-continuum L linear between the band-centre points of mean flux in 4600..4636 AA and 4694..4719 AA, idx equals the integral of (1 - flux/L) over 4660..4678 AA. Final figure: -1.1 AA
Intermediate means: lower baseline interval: 32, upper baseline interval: 27.4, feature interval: 31.1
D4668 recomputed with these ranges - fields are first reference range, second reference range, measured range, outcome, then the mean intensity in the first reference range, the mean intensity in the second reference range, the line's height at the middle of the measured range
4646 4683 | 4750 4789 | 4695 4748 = 2.3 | 31.1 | 25.5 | 28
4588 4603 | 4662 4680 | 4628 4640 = 0.3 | 32.6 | 30.9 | 31.7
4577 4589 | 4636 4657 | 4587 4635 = 1.1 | 33.7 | 32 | 33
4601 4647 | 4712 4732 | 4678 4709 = 0.6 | 32.1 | 27.5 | 28.9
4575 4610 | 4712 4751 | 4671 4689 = -0.5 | 32.9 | 26.7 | 29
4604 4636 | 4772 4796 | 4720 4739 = 0.8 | 31.9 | 25.9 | 27.9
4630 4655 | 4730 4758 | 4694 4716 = 0.7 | 31.8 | 26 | 28.3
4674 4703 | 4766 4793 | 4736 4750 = 0.7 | 29.1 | 25.4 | 26.9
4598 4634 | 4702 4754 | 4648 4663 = -0.6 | 32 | 26.6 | 30.1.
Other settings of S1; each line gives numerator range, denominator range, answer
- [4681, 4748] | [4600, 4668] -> 0.85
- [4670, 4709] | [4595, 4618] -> 0.89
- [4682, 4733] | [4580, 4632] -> 0.85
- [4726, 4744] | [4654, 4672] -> 0.83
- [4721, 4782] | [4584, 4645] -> 0.80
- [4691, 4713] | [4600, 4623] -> 0.85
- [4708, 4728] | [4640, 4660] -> 0.85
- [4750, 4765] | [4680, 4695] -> 0.90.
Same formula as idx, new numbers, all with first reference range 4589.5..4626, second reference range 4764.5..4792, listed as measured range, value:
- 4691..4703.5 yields 0.2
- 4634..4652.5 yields -0.8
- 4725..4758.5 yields 0.8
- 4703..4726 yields 0.7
